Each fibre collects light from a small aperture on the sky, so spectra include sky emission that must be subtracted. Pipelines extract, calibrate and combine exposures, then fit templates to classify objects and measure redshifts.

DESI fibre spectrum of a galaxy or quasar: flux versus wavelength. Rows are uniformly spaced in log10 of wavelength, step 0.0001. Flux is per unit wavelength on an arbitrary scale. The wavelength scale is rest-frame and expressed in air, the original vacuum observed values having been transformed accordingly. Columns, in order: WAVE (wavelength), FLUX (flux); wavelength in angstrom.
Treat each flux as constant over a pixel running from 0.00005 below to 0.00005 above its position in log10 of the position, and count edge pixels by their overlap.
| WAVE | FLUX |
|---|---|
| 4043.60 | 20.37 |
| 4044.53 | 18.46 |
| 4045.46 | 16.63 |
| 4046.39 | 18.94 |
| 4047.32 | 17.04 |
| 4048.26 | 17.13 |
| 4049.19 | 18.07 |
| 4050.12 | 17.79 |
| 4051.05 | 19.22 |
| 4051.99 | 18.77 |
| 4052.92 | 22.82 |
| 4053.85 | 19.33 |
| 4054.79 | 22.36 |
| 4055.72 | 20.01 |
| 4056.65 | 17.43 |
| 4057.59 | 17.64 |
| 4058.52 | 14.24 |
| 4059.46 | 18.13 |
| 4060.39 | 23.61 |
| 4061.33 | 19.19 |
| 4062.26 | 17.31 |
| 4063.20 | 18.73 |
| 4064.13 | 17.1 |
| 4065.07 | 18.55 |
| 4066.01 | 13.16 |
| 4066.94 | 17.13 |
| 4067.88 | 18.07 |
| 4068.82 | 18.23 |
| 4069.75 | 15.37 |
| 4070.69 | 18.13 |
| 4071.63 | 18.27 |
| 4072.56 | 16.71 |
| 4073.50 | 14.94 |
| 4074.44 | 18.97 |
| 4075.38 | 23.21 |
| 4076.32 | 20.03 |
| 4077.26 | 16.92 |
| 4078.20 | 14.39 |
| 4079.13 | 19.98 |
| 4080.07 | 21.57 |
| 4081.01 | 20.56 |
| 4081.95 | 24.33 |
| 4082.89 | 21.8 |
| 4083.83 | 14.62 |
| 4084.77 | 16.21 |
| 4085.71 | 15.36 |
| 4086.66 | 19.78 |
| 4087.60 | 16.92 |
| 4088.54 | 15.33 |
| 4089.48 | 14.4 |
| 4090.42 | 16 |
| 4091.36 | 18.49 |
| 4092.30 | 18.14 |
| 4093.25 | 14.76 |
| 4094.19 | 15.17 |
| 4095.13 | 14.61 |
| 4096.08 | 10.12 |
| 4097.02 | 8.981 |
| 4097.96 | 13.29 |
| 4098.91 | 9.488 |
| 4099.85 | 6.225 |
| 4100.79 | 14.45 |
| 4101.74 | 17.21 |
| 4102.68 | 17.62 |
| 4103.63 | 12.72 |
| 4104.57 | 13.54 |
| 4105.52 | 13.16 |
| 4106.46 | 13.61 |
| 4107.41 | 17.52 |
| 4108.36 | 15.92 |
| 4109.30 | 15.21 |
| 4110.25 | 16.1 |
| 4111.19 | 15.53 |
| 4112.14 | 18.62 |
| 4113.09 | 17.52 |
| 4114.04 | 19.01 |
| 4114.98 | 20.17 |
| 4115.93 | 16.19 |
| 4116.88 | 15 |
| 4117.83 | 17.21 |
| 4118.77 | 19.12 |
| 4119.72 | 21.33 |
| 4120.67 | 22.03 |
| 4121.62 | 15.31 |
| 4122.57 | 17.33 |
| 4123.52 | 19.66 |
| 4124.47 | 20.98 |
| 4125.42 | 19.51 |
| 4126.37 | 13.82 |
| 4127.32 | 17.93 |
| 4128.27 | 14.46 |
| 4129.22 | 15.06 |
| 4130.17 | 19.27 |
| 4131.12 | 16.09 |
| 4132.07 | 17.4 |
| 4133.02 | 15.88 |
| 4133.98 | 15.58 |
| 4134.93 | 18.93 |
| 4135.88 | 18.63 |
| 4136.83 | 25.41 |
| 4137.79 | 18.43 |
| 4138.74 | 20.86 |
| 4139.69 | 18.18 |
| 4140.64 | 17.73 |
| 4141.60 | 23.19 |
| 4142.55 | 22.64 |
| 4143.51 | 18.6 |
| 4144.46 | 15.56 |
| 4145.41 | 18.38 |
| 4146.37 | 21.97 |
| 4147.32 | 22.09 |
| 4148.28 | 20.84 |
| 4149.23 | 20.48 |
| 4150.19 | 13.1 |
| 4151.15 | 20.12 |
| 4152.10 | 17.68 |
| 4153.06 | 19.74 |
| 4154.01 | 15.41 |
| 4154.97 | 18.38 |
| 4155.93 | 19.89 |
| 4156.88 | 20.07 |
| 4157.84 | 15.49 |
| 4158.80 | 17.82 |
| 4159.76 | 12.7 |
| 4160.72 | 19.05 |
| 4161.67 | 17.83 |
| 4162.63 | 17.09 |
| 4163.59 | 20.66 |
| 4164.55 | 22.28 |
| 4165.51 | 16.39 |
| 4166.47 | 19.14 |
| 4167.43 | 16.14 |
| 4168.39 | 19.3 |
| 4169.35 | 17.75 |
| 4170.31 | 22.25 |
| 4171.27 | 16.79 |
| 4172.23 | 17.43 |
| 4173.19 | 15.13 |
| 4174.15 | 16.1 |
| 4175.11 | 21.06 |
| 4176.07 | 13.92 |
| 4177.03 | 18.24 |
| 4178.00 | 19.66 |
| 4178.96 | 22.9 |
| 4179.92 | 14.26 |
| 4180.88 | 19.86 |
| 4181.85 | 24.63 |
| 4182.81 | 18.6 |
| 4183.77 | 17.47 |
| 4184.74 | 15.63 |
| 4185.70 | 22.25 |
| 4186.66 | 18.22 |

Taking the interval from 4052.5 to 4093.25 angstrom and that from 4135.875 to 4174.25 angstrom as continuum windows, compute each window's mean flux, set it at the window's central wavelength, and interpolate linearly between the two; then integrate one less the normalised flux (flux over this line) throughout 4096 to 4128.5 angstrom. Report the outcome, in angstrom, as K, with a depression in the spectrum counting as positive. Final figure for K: 4.4 angstrom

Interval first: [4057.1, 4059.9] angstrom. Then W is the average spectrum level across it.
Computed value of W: 16.6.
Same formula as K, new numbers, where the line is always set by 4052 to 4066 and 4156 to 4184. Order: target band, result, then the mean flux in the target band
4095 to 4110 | 4.23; 13.4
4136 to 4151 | -1.12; 19.8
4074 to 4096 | 1.13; 17.7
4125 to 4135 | 1.02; 16.6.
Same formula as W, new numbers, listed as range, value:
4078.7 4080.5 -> 20.8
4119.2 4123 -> 19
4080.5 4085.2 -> 19.5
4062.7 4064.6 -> 17.9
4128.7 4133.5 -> 16.7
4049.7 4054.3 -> 19.6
